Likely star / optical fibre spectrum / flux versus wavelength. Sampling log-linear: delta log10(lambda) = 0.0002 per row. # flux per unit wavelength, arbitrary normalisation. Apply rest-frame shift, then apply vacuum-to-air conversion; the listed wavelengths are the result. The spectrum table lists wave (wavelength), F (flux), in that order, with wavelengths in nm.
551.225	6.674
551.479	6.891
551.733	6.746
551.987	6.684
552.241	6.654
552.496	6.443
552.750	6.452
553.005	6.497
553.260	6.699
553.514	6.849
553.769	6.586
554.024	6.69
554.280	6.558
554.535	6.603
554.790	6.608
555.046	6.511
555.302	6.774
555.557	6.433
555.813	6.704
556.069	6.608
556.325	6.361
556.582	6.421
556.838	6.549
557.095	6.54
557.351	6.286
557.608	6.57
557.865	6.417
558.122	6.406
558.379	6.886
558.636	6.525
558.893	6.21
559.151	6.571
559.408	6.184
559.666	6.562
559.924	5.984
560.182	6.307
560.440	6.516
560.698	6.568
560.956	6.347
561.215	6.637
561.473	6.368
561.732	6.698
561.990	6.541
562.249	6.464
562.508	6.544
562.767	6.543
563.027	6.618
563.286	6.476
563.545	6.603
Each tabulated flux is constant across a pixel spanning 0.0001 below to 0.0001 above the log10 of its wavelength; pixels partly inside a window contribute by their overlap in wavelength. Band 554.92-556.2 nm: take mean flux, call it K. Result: 6.61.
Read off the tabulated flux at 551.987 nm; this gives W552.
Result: 6.684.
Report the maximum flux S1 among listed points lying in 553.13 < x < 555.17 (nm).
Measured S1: 6.849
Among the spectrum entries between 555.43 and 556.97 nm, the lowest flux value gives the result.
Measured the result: 6.361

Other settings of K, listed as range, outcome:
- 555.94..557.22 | 6.49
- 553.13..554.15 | 6.71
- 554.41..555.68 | 6.59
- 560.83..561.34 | 6.48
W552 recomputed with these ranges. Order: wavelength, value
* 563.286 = 6.476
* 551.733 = 6.746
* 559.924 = 5.984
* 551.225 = 6.674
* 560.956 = 6.347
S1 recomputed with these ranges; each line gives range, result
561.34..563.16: 6.698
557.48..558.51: 6.886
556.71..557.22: 6.549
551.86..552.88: 6.684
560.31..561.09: 6.568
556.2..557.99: 6.57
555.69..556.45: 6.704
